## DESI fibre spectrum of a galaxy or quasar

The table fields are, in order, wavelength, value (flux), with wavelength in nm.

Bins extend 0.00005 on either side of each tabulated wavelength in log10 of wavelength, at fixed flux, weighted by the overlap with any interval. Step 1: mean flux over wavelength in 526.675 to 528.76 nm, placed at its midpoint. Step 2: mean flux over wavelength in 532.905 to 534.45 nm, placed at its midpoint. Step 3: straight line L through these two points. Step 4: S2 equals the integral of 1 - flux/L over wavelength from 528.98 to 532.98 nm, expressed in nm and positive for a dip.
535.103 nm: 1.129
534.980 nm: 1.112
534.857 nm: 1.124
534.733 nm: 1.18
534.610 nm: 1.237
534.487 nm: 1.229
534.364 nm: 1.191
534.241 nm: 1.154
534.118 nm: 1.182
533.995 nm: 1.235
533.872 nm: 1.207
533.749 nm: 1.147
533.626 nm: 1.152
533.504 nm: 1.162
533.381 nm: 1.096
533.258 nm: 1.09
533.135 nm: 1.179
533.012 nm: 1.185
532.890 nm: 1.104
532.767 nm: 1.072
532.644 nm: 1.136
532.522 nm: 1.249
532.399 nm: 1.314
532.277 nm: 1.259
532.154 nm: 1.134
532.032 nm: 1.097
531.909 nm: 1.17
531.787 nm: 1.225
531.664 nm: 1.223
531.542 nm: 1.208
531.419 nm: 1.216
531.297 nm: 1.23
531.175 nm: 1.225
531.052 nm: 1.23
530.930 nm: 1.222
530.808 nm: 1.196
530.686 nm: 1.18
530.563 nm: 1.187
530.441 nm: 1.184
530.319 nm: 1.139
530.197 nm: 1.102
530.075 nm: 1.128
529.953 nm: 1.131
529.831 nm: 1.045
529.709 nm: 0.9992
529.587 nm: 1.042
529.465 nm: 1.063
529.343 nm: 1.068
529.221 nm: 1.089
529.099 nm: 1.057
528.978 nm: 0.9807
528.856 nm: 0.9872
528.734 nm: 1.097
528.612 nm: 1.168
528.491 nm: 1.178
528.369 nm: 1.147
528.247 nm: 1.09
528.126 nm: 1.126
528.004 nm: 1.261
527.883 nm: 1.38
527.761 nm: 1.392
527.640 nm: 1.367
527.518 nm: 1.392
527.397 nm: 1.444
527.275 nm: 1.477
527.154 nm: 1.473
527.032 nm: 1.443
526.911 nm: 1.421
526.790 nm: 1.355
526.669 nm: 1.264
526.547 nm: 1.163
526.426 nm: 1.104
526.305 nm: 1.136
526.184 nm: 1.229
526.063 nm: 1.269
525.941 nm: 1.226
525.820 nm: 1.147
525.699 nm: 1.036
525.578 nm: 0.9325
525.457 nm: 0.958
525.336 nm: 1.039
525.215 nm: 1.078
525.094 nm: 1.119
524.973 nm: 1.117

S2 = 0.25 nm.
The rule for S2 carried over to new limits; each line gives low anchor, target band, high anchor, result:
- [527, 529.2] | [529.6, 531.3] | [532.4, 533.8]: 0.067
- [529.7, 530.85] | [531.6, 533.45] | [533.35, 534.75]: -0.009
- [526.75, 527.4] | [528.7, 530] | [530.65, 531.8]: 0.263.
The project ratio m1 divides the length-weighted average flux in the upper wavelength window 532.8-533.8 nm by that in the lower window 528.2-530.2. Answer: 1.1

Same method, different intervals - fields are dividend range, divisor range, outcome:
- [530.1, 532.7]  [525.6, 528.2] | 0.93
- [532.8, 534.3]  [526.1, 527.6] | 0.87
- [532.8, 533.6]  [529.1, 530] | 1.07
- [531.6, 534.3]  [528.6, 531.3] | 1.05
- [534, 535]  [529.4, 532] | 1.02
